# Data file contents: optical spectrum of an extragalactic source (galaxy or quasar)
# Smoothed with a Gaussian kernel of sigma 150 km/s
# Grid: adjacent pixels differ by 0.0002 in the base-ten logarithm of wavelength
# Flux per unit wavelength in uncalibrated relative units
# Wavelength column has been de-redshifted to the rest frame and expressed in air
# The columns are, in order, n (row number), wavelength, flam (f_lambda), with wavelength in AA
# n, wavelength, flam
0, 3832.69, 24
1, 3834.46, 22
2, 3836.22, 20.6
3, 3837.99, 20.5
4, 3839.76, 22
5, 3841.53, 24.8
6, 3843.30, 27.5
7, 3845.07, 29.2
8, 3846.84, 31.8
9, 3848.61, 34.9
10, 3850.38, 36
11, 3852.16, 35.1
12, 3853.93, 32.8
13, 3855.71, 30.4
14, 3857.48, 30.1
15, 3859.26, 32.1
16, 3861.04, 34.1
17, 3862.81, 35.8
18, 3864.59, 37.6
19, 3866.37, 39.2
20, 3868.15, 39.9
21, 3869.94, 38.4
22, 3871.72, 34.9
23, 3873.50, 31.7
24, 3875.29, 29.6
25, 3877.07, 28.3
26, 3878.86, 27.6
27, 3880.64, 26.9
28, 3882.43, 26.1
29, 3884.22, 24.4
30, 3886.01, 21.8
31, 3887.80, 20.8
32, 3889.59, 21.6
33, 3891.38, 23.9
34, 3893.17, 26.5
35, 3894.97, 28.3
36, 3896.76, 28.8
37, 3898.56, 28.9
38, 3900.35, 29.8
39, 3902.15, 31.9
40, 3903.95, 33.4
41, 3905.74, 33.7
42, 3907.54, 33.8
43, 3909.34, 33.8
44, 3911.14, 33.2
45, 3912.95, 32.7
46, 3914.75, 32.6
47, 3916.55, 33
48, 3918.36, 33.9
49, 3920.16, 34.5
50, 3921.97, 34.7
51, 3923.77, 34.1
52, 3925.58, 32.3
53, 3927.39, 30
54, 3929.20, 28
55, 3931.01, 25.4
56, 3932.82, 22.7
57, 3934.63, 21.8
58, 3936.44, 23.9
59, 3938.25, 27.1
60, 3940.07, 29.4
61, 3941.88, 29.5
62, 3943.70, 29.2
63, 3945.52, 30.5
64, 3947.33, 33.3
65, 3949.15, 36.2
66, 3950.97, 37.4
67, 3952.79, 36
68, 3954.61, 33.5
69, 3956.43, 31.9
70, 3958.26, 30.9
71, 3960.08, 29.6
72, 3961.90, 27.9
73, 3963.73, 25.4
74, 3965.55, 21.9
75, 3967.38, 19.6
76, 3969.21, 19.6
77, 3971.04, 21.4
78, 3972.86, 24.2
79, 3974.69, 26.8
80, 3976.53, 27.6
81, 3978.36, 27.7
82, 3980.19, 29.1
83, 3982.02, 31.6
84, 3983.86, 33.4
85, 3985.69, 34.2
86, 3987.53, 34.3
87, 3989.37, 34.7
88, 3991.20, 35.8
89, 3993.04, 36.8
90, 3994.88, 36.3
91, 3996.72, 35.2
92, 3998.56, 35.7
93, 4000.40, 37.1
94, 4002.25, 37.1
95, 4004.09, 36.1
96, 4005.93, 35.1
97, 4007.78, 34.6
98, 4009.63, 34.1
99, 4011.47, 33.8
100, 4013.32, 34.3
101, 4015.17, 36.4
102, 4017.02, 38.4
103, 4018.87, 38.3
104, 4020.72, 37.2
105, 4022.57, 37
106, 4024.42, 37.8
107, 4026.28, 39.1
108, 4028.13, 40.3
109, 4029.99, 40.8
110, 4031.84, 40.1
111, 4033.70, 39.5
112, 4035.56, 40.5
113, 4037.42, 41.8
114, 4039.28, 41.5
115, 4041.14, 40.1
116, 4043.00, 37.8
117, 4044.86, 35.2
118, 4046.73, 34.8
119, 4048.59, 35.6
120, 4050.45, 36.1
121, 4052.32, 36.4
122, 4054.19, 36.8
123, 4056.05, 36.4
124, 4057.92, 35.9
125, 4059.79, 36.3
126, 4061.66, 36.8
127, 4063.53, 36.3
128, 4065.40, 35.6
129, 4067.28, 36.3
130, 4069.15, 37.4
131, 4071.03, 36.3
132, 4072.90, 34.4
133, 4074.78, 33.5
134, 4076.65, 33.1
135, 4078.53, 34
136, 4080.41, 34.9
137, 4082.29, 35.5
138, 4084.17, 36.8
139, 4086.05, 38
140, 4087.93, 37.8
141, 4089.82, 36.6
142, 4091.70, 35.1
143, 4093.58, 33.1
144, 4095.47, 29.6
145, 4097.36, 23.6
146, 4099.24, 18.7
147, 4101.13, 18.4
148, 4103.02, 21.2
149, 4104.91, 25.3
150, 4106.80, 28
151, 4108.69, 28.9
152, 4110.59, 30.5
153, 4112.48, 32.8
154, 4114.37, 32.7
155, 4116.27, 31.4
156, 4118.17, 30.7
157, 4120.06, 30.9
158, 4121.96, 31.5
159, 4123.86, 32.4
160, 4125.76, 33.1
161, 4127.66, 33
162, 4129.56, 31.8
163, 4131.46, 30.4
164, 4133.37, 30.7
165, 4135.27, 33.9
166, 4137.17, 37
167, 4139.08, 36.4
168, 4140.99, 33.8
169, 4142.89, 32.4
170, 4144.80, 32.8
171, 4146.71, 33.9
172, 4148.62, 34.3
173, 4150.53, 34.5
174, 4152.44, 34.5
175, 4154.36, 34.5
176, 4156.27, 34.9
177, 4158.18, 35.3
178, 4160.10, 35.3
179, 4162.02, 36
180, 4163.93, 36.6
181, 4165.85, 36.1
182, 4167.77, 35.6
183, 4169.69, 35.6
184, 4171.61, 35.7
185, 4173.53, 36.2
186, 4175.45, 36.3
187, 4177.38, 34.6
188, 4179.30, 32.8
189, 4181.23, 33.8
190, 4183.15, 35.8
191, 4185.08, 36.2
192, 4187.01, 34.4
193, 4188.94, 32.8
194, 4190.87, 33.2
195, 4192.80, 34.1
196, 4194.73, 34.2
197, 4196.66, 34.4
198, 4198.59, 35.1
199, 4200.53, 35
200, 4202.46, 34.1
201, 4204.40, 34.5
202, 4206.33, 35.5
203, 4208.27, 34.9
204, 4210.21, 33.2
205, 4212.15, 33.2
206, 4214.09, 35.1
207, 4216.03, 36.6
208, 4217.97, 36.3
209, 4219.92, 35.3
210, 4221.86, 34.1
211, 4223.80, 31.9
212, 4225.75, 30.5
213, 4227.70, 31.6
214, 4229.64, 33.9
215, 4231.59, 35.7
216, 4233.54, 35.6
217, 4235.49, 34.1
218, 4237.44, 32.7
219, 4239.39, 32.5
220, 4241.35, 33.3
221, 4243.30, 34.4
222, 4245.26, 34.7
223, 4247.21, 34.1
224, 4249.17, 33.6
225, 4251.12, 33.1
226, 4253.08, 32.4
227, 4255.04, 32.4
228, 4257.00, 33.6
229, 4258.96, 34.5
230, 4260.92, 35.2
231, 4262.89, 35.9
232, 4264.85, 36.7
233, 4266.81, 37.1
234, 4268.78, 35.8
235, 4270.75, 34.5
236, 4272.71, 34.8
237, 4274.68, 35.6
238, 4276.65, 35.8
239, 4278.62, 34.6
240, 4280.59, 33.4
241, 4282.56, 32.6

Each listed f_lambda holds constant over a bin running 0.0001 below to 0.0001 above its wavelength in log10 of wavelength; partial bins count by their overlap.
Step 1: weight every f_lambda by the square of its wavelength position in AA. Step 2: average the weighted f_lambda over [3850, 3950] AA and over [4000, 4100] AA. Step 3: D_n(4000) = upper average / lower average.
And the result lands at 1.27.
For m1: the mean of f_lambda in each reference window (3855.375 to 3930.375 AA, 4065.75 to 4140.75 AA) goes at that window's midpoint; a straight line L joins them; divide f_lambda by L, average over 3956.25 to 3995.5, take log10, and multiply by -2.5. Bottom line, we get 0.09 mag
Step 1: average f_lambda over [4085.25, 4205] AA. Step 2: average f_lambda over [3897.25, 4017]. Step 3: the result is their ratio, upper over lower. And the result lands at 1.05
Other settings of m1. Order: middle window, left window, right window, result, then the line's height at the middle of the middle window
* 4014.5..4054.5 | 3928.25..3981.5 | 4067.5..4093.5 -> -0.17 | 32.8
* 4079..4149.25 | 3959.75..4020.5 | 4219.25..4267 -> 0.04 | 32.8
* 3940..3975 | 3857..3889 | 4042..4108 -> 0.12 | 32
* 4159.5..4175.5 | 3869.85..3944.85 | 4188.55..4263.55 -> -0.09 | 33.2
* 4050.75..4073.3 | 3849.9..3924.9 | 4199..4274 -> -0.11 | 32.8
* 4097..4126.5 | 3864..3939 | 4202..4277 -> 0.16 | 32.7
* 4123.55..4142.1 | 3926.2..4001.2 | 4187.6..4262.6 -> -0.02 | 32.5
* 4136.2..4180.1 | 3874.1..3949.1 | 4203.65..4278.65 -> -0.06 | 33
